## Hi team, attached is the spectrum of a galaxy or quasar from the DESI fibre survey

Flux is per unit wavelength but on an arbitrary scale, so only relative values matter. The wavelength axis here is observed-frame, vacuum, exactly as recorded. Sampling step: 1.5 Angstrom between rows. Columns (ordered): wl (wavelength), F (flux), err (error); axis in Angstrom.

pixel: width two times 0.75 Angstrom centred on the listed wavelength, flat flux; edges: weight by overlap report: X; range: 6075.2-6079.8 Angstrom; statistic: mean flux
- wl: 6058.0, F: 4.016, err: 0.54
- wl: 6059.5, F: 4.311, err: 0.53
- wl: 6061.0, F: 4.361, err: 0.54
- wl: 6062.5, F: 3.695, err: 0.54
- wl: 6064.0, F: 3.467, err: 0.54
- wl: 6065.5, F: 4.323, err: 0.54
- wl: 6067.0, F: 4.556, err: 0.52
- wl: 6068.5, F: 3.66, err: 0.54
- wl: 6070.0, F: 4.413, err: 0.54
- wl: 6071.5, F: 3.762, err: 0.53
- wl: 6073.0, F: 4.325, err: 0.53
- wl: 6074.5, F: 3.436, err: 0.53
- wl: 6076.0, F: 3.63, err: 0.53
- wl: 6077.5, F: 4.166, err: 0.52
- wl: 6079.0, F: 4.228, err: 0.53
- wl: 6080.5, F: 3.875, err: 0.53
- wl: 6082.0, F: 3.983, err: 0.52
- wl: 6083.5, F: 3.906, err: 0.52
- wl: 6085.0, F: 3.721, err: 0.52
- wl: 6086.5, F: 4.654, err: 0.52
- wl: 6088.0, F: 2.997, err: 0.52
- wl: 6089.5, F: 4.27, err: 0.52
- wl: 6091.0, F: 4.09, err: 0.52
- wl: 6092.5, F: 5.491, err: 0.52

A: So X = 4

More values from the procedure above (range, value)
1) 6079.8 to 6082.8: 3.93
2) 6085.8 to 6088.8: 3.82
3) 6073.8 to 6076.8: 3.55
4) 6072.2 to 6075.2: 3.89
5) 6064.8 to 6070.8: 4.23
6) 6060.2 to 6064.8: 3.85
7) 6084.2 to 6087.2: 4.18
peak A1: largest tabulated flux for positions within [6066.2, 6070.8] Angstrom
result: 4.556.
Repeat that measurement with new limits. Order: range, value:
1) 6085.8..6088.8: 4.654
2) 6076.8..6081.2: 4.228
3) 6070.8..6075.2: 4.325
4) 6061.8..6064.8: 3.695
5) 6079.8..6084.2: 3.983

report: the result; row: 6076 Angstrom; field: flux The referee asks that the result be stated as 3.63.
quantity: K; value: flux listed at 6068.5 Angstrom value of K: 3.66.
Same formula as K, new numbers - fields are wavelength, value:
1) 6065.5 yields 4.323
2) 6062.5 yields 3.695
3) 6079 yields 4.228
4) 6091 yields 4.09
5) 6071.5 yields 3.762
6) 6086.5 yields 4.654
